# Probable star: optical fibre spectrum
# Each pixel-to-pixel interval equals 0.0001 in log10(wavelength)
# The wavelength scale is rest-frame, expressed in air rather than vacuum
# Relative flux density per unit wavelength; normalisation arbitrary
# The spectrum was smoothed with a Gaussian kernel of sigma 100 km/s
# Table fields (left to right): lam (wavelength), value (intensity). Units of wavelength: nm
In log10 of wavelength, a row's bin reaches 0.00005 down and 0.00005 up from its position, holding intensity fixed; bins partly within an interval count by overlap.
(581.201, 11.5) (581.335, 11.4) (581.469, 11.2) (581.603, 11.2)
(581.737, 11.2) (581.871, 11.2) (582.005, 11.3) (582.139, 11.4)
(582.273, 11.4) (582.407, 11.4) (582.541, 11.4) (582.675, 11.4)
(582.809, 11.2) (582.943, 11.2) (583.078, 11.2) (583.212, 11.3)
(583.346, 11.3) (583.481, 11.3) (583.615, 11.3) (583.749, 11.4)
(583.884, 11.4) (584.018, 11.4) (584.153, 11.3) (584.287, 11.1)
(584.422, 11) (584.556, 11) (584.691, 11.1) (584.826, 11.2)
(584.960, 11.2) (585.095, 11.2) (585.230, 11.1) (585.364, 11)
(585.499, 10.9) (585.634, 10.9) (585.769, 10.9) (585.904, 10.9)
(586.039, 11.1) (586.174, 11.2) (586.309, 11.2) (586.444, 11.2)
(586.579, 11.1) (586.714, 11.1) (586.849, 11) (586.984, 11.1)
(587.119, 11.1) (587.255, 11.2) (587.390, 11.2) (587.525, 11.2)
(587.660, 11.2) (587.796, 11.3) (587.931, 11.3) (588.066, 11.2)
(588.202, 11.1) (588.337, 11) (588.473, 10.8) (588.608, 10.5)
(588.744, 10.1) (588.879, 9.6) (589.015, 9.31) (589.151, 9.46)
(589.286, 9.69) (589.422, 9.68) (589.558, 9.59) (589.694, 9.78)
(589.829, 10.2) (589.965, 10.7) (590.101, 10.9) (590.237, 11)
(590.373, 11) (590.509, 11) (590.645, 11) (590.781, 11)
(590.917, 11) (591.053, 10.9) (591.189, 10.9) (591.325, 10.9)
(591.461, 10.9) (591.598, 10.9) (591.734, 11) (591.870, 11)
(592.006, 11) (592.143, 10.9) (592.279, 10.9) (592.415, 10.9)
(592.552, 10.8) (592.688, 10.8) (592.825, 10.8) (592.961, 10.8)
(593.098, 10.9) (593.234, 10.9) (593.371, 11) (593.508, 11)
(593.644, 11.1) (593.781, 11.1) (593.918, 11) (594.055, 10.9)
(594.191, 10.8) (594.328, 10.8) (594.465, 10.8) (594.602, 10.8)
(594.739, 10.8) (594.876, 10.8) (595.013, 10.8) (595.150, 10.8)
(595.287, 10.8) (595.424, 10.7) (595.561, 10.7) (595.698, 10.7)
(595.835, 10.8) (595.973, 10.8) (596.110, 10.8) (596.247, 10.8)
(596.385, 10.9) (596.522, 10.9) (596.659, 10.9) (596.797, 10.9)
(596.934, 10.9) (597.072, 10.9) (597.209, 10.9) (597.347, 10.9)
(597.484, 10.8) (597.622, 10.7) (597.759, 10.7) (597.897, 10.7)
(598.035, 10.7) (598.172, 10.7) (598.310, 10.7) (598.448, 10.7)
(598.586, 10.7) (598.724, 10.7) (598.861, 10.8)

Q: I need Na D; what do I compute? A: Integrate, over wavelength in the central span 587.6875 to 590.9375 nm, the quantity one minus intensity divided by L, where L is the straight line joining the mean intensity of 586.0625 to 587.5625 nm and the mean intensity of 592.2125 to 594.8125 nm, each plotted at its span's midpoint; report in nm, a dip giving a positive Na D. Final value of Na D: 0.159 nm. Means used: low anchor 11.1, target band 10.5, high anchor 10.9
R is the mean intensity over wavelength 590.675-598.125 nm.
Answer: 10.9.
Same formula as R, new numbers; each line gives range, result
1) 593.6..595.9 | 10.8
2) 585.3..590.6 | 10.7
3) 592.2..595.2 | 10.9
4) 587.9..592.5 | 10.6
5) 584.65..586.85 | 11.1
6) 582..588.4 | 11.2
